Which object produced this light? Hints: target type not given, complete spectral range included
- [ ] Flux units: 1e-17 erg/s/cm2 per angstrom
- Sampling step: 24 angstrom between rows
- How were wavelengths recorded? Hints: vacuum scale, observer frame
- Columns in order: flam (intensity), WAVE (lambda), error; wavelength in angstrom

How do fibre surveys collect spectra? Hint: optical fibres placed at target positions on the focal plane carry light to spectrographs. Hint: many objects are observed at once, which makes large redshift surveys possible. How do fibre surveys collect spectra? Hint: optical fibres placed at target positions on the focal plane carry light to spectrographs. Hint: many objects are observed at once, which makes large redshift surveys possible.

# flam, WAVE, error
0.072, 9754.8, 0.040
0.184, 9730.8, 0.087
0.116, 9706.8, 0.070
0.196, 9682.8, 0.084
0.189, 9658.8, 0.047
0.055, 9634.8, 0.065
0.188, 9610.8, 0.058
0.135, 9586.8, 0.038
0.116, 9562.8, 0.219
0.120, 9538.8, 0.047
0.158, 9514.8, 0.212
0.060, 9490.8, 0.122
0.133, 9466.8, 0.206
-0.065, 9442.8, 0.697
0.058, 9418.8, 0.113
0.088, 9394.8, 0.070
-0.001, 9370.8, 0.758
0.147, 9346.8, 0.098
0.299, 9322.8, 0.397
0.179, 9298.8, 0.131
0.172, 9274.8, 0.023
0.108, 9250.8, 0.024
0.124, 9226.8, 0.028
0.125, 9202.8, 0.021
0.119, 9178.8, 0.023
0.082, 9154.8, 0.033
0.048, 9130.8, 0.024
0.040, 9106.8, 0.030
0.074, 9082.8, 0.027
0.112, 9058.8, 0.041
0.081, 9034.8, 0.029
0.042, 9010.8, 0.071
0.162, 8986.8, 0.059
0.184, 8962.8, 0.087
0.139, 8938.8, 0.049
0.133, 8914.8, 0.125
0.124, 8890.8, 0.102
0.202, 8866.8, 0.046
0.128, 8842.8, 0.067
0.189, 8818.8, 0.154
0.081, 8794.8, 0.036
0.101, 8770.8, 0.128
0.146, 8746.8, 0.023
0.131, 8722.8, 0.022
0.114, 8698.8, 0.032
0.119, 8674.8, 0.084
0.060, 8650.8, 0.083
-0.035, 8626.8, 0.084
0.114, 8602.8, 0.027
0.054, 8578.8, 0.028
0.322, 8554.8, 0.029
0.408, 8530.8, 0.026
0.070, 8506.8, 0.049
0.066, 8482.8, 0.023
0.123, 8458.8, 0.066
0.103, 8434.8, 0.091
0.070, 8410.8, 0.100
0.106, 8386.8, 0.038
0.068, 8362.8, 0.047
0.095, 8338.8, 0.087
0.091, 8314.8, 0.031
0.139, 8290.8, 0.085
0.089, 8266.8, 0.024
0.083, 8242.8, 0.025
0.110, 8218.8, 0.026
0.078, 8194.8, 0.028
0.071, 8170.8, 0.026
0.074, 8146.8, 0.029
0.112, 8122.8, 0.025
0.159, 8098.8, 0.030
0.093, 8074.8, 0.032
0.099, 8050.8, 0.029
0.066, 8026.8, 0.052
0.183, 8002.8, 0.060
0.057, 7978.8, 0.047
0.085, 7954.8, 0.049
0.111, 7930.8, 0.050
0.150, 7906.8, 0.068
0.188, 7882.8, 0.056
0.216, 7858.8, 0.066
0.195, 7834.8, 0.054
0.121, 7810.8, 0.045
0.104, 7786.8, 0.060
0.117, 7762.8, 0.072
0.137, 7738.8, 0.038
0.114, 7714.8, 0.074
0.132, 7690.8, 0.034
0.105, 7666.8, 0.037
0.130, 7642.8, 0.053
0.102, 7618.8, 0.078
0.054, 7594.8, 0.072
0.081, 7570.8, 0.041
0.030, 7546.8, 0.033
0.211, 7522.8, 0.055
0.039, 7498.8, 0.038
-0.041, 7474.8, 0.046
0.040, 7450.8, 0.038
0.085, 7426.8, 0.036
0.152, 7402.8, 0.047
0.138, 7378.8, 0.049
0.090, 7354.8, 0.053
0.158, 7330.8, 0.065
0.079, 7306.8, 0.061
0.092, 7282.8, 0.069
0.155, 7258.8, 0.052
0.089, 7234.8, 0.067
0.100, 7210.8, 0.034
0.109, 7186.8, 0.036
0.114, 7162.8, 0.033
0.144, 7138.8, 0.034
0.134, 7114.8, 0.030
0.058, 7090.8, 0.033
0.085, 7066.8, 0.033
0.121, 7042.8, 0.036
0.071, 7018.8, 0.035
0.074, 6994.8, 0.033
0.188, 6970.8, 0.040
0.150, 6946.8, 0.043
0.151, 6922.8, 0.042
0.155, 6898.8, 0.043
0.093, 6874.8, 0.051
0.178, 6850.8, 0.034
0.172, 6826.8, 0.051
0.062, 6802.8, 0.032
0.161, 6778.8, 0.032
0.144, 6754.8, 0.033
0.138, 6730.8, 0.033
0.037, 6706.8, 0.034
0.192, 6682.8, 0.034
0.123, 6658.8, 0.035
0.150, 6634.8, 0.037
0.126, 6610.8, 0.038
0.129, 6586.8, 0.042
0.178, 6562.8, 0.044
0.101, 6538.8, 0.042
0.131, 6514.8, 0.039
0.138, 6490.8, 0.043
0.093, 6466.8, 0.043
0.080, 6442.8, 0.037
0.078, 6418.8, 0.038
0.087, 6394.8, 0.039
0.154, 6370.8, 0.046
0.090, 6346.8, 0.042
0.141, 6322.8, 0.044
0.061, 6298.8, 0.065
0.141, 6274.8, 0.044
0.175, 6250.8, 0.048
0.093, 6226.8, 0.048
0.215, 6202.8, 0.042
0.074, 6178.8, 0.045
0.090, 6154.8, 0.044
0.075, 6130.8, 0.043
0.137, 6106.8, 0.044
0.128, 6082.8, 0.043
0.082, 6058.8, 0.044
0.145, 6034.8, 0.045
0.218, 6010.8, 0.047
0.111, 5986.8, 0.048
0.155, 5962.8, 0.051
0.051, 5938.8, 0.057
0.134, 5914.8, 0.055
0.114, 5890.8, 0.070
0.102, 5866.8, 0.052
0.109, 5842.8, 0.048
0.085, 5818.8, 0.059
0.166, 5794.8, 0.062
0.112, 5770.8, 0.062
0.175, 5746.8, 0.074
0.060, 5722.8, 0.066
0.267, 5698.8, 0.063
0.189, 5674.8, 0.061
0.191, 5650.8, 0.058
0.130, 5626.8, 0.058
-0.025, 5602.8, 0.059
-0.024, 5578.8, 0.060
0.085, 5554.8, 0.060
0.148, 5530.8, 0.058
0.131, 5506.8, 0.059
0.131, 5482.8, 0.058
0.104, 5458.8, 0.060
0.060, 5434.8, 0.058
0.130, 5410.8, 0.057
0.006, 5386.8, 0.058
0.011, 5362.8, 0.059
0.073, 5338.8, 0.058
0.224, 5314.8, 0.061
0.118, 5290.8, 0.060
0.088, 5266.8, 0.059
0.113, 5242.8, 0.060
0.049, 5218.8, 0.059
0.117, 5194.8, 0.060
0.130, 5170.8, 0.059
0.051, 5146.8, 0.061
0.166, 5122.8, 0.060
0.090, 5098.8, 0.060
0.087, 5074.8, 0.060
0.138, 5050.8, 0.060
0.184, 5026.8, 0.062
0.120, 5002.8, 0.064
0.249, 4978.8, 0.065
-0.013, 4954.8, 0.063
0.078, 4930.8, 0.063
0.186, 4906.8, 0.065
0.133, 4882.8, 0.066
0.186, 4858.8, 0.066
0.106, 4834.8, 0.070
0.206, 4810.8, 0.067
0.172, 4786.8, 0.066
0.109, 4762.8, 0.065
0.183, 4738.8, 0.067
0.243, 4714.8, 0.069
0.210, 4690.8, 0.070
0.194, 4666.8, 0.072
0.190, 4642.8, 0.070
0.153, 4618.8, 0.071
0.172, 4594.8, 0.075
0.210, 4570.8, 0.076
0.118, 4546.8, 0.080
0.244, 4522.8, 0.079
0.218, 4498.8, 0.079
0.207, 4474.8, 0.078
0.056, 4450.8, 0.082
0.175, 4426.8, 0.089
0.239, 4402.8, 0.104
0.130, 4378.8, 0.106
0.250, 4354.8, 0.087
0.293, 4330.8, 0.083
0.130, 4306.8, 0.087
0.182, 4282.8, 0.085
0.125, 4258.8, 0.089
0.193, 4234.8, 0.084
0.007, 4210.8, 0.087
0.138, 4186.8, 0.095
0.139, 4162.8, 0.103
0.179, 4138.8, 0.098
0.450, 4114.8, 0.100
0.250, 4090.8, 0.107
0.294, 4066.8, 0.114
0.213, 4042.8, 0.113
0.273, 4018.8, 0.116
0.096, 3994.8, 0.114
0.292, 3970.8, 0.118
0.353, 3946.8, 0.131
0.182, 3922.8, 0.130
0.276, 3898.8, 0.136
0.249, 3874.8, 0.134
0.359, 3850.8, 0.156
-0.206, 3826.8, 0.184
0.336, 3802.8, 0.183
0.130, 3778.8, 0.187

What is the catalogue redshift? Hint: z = 1.291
